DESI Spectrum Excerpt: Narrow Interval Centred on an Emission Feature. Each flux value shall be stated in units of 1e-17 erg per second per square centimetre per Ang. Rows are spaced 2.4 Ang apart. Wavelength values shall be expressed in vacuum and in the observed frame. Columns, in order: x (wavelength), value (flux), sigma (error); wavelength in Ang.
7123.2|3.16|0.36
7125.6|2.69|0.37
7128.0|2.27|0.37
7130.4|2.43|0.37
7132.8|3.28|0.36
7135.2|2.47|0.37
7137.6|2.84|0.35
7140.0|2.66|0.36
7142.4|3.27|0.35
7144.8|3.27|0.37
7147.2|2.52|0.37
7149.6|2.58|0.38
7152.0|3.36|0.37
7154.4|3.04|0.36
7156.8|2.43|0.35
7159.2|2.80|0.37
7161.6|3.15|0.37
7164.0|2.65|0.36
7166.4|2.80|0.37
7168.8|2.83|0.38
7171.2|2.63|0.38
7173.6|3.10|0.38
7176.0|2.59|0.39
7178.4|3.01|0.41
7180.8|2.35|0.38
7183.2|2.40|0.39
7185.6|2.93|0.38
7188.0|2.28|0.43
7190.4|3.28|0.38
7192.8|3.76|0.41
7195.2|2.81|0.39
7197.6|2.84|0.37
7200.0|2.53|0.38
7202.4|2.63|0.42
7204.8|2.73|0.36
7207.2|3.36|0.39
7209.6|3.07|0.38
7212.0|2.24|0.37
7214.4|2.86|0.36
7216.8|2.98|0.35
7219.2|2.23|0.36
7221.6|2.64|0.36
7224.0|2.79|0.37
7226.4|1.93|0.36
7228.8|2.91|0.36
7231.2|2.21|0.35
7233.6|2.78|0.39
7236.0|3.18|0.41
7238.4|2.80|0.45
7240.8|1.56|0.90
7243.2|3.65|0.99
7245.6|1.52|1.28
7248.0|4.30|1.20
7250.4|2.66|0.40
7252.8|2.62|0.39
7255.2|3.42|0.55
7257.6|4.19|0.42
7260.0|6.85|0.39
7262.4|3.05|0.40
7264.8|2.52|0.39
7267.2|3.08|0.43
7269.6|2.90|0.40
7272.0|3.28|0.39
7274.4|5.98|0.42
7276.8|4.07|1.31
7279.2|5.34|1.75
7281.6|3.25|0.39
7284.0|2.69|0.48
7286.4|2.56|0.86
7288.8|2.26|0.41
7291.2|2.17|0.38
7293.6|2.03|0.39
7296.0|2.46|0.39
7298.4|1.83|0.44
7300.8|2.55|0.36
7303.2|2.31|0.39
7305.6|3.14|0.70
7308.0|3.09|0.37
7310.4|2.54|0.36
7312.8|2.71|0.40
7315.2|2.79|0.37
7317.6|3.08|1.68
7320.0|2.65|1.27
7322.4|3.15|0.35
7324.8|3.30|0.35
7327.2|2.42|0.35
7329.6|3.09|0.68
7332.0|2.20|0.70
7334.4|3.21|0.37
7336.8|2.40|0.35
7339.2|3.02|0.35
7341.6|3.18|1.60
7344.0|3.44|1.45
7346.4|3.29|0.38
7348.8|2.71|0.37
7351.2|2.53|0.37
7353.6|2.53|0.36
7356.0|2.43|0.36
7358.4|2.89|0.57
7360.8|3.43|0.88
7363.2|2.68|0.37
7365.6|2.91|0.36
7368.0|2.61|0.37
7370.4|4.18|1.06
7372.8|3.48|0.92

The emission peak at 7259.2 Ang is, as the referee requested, [S II]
